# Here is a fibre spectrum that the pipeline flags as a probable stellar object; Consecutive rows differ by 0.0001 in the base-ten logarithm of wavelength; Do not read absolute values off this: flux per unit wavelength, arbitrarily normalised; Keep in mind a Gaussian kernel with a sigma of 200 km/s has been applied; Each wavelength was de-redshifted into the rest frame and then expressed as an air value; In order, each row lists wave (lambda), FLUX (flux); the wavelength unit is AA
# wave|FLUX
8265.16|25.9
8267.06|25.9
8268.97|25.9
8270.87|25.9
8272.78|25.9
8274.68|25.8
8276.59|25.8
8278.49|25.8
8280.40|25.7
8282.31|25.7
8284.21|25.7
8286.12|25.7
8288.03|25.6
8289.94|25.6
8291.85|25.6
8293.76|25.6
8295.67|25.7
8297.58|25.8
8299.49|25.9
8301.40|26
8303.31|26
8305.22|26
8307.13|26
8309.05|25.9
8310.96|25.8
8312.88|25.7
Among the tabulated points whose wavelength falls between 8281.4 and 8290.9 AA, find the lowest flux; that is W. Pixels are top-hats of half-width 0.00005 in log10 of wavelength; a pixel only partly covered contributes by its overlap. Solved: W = 25.6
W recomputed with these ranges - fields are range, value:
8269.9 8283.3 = 25.7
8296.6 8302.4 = 25.8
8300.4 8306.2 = 26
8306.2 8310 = 25.9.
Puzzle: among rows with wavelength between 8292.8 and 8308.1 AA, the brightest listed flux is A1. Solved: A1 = 26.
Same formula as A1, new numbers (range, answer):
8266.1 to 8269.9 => 25.9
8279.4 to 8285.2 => 25.7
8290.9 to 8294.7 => 25.6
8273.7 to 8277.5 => 25.8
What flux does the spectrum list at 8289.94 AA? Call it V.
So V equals 25.6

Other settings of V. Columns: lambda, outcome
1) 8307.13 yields 26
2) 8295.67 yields 25.7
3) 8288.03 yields 25.6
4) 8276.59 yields 25.8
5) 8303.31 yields 26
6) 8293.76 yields 25.6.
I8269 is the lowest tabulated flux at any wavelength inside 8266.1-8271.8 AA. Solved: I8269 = 25.9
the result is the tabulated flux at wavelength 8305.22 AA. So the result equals 26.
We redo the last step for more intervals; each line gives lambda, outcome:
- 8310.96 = 25.8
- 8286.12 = 25.7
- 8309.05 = 25.9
